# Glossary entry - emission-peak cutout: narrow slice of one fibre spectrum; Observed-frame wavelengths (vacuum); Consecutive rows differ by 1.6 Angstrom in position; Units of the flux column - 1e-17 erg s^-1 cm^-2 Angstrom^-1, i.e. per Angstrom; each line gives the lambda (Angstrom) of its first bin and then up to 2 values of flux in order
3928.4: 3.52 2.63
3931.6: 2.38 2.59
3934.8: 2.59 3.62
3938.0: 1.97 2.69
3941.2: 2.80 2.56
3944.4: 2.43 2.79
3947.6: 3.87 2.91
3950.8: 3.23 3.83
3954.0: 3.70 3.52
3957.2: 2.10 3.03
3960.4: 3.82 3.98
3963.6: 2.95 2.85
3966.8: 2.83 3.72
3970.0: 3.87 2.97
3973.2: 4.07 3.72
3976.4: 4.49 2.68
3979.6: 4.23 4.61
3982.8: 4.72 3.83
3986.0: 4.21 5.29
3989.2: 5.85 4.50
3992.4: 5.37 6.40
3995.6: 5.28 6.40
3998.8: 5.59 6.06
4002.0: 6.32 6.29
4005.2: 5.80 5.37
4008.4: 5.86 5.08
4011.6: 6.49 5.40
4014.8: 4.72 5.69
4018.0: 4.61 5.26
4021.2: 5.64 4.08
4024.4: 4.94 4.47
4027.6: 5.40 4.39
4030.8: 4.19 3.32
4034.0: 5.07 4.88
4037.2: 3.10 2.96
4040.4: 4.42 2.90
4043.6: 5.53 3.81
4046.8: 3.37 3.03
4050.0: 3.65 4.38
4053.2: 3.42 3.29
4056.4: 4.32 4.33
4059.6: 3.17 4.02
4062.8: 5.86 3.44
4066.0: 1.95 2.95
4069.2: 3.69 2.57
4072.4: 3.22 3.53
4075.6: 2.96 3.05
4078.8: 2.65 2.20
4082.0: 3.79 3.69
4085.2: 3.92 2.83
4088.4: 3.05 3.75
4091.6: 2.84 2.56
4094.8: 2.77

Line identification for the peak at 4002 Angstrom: C IV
